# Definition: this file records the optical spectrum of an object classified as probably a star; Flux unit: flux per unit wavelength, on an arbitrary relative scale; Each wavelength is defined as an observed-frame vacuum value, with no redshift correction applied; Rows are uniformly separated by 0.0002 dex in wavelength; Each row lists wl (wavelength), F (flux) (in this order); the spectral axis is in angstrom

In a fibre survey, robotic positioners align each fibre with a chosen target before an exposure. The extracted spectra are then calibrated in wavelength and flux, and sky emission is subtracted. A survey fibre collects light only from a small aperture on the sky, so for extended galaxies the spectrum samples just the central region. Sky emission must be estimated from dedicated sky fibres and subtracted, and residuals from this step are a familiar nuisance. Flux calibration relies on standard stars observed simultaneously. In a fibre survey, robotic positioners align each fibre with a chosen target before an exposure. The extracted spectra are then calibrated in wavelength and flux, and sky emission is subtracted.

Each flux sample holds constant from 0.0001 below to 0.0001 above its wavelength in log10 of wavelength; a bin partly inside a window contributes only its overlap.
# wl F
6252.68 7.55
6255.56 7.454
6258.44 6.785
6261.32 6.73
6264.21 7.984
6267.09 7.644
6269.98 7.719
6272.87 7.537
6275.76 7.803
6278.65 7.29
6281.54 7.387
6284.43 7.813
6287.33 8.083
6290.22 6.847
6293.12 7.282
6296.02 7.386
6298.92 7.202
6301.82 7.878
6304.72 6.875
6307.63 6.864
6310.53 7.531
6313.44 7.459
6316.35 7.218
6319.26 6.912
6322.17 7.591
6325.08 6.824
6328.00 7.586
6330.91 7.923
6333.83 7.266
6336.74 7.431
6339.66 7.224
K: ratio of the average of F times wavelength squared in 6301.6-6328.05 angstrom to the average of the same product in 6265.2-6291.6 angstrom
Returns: 1.0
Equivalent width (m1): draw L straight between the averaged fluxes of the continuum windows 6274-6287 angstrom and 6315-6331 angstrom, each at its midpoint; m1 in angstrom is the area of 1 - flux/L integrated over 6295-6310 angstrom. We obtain 0.39 angstrom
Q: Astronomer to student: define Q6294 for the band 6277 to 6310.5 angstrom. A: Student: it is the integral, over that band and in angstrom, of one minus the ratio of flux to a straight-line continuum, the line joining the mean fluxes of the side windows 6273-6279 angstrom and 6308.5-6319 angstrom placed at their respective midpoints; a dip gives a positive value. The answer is 0.4 angstrom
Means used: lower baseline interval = 7.59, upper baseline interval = 7.32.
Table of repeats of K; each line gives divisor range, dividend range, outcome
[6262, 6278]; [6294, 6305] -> 0.97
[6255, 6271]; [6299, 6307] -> 1.00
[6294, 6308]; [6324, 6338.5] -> 1.03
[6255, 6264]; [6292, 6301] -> 1.05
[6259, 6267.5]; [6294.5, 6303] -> 1.03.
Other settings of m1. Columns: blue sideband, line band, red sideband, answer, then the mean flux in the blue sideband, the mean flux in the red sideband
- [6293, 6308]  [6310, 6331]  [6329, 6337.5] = 0.31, 7.27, 7.56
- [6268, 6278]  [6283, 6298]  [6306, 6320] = -0.03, 7.65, 7.2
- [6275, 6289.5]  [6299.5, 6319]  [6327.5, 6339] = 0.78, 7.63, 7.53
